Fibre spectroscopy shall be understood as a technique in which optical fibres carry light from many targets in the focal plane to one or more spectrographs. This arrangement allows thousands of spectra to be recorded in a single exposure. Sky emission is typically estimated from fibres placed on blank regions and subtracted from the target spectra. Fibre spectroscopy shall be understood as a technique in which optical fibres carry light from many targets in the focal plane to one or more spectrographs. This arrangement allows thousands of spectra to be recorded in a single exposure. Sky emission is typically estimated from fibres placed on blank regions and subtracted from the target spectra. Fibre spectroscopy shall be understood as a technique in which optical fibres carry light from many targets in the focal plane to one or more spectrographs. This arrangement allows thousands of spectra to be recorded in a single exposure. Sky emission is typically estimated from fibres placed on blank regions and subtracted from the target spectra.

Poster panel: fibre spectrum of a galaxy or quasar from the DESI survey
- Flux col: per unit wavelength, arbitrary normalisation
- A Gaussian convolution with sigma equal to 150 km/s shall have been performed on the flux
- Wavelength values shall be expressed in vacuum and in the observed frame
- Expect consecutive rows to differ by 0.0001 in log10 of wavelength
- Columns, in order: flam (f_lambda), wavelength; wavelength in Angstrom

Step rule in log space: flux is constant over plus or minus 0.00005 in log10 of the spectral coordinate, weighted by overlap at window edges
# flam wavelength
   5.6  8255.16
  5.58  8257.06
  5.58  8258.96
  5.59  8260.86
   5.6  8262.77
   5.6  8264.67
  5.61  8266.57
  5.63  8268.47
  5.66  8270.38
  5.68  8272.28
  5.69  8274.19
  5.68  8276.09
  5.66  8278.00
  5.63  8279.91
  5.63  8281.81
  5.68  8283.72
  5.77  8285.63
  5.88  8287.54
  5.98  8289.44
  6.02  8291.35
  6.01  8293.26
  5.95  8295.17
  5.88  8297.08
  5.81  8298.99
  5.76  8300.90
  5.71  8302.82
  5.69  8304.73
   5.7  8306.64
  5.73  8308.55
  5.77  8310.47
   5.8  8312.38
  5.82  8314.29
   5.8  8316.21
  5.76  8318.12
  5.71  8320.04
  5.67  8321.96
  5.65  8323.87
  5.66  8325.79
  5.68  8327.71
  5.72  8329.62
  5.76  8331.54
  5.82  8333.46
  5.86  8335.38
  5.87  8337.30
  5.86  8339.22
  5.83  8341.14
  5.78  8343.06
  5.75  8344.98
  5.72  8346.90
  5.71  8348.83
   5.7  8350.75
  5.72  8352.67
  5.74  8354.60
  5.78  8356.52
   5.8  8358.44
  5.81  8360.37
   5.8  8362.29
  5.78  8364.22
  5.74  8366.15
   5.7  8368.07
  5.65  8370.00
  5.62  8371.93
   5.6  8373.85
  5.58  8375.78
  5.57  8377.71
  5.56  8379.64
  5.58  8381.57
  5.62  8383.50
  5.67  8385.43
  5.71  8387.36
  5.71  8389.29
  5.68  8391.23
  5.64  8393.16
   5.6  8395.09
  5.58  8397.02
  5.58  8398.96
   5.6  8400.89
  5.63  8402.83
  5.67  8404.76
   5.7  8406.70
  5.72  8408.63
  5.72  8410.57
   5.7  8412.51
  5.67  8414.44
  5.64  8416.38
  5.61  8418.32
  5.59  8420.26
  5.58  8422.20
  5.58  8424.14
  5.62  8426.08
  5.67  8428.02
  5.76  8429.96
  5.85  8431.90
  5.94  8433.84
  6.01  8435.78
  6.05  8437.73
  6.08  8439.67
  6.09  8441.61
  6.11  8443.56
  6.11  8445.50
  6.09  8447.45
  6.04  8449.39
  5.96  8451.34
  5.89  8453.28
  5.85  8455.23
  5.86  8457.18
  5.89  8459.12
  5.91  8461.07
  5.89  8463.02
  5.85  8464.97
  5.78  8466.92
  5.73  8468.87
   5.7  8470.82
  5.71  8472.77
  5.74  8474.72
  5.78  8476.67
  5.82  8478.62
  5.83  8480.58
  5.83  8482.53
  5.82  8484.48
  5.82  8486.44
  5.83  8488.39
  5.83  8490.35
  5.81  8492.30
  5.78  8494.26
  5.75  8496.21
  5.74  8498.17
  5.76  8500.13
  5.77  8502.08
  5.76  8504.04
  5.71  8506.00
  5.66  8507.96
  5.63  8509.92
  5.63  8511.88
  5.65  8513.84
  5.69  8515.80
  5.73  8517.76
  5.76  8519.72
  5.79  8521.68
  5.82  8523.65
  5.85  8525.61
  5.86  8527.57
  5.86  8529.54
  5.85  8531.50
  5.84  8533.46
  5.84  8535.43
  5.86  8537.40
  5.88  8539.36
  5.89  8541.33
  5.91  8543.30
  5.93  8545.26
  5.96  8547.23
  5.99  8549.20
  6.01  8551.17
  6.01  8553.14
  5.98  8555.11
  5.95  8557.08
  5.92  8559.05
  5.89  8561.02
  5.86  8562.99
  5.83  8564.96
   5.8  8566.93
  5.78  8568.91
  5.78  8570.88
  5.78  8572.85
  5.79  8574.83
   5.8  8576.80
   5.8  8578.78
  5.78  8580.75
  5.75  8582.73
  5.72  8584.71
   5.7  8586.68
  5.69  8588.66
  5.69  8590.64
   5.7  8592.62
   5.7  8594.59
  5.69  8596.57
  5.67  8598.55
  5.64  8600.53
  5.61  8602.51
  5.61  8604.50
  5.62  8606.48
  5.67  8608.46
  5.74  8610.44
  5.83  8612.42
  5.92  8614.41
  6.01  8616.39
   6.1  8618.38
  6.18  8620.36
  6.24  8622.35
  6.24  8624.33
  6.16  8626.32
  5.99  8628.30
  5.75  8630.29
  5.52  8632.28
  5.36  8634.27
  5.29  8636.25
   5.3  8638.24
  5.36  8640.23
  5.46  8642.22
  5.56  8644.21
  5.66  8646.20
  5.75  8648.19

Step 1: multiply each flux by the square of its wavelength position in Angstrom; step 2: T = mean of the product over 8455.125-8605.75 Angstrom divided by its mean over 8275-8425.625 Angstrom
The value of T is 1.1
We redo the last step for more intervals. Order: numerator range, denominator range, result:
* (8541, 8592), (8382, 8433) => 1.07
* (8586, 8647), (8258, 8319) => 1.08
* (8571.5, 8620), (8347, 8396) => 1.07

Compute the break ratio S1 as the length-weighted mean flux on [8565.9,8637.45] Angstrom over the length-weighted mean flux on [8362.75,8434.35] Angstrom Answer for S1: 1.02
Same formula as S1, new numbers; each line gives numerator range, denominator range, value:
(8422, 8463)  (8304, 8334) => 1.03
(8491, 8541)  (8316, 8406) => 1.01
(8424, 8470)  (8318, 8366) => 1.03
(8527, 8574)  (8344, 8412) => 1.04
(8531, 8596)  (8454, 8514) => 1.01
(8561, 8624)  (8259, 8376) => 1.01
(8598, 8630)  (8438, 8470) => 0.99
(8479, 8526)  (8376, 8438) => 1.01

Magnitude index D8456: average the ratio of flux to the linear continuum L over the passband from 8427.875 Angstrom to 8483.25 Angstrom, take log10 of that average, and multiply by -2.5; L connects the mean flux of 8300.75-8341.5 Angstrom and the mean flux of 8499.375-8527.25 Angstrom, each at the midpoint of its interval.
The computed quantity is -0.029 mag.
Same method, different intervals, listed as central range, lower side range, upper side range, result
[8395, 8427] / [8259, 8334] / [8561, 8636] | 0.024 mag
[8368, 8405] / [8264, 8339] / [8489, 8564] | 0.030 mag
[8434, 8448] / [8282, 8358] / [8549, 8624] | -0.049 mag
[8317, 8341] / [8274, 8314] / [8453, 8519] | 0.005 mag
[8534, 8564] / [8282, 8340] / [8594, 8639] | -0.026 mag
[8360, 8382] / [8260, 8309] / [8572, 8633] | 0.018 mag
